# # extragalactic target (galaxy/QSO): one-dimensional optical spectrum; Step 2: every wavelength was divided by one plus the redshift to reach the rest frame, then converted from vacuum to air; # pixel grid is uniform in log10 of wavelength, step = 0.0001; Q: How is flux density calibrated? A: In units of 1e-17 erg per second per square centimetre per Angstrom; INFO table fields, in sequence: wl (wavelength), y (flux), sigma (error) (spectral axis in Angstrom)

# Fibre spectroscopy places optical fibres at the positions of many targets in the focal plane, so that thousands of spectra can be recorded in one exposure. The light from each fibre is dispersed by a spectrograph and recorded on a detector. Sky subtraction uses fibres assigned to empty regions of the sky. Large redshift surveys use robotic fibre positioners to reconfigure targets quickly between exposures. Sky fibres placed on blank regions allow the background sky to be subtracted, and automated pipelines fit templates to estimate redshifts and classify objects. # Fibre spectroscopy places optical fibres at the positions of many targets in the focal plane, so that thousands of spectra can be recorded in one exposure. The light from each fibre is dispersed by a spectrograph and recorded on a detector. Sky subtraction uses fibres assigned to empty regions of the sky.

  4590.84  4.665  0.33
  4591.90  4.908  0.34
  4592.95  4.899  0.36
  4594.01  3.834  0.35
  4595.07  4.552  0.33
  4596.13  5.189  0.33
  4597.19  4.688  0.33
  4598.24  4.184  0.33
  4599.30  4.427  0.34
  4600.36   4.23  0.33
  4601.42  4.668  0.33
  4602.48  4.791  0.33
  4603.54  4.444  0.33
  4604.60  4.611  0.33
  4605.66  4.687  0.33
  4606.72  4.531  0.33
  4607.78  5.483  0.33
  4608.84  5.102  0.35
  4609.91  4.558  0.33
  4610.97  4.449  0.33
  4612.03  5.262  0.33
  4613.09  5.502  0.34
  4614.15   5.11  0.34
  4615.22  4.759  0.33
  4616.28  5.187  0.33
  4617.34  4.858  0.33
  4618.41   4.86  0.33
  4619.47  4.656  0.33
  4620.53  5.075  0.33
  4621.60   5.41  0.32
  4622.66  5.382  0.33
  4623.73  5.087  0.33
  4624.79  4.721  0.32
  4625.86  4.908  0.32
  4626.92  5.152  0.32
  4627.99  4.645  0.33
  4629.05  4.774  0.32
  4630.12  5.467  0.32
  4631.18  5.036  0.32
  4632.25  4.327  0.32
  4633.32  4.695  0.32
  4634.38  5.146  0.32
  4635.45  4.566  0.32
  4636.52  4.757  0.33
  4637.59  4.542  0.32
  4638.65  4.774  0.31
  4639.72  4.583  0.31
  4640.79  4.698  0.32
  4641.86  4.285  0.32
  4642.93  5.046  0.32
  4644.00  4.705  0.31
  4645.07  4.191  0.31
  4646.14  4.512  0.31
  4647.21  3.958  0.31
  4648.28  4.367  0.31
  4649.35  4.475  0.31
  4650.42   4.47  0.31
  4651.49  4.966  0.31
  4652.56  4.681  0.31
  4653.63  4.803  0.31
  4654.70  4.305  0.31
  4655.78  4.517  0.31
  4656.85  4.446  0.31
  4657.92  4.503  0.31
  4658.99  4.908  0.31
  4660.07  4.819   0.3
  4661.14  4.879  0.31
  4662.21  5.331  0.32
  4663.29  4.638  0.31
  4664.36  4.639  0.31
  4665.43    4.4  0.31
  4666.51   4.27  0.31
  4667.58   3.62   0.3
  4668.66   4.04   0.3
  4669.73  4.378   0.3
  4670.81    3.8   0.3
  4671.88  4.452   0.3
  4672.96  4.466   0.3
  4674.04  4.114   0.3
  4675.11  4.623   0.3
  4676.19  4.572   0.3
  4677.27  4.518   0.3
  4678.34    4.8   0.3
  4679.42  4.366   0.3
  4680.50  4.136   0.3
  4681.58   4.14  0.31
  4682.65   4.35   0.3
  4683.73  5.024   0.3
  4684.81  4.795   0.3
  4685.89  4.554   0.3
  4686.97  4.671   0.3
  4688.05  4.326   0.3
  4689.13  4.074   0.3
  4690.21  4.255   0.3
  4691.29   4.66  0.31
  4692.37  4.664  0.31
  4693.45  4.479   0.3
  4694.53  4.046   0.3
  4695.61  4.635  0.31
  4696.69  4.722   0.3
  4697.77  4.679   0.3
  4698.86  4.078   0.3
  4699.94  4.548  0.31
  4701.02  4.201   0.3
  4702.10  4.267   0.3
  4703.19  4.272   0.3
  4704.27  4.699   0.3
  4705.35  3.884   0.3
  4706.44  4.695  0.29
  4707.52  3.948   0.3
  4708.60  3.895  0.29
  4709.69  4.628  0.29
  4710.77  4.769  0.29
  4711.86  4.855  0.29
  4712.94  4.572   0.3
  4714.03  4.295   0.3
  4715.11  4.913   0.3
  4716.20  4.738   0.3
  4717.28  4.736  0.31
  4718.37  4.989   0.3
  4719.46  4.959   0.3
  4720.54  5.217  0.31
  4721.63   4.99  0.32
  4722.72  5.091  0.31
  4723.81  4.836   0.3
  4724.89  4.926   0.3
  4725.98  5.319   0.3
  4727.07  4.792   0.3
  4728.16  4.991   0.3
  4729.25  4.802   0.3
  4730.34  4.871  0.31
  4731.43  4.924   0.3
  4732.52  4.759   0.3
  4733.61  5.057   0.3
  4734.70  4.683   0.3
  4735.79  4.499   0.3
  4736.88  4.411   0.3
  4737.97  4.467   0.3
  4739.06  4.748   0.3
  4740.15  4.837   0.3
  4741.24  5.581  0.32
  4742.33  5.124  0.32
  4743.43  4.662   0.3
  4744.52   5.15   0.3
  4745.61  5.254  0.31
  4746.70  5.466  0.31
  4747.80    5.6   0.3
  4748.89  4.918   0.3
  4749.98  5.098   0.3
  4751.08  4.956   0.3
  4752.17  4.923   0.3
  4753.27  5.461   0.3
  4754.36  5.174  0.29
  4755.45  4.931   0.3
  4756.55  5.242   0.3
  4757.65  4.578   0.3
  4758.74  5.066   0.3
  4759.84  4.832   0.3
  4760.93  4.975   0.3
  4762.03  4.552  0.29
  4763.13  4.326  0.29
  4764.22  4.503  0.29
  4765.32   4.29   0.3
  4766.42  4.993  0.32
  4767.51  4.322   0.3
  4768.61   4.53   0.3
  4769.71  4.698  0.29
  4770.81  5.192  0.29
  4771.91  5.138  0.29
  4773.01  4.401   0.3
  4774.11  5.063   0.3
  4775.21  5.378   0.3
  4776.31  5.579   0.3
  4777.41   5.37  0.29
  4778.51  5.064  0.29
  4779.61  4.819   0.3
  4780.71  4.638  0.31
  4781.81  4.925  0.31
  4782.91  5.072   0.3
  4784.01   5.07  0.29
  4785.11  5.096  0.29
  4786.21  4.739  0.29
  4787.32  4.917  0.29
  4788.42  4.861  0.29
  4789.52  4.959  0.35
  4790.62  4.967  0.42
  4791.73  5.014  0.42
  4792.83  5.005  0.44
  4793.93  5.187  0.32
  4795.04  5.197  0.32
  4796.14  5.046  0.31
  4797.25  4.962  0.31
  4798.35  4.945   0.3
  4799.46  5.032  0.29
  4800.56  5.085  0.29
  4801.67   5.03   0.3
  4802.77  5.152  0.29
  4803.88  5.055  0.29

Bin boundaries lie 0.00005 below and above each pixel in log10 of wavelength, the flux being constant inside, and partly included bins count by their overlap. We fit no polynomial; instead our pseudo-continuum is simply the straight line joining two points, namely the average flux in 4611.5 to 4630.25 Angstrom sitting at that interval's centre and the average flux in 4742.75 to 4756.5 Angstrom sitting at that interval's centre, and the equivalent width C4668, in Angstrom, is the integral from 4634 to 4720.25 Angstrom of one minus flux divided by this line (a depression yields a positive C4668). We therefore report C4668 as 9.6 Angstrom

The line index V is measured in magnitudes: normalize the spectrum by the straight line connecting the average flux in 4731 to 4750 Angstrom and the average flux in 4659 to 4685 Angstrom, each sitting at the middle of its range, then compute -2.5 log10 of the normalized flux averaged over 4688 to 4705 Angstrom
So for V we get 0.056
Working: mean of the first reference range 4.47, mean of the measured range 4.41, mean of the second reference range 4.96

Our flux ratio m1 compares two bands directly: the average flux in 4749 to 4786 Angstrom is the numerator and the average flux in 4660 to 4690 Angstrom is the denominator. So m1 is 1.10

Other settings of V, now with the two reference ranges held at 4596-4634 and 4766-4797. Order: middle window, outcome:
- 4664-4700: 0.12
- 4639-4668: 0.07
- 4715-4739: 0.02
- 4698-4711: 0.14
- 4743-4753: -0.04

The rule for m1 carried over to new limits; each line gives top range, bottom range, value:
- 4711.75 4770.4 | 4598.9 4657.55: 1.03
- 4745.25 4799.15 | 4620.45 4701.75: 1.08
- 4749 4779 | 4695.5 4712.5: 1.11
